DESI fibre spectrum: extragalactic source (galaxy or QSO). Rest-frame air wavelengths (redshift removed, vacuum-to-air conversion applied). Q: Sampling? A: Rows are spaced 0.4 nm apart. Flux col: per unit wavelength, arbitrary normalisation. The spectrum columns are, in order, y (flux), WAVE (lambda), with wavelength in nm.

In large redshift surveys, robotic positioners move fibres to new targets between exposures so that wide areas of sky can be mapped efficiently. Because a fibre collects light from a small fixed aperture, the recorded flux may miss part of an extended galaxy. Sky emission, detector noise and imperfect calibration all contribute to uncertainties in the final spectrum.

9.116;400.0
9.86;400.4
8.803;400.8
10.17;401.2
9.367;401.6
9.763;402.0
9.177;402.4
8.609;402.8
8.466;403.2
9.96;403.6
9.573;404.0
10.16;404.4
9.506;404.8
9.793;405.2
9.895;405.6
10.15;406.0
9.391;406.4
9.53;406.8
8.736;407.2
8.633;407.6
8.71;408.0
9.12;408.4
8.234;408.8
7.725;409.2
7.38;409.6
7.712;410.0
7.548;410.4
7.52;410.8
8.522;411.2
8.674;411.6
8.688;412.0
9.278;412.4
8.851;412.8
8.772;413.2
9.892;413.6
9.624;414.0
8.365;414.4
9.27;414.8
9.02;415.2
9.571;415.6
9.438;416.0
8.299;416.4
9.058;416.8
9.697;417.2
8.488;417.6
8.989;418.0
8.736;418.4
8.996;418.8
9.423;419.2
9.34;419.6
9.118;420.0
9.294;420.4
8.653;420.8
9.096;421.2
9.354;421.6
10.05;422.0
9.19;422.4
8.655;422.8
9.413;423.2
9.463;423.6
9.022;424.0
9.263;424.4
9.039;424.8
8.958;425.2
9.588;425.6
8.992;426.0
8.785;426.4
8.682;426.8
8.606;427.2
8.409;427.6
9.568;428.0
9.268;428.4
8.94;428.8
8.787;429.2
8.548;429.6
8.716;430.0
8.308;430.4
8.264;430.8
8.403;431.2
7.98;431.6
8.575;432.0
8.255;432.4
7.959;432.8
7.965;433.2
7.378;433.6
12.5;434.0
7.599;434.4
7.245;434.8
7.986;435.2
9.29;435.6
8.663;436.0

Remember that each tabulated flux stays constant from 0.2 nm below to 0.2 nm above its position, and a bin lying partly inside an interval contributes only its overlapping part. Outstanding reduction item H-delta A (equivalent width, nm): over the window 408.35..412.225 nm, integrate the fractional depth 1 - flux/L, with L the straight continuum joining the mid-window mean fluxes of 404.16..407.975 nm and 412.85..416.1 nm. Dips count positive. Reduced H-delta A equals 0.53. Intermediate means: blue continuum 9.5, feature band 8.08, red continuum 9.22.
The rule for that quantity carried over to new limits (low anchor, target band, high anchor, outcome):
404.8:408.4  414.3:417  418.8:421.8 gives 0.06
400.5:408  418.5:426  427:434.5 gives -0.26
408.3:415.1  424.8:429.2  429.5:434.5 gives -0.23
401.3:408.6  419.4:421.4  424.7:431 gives -0.02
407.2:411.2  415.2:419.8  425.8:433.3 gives -0.43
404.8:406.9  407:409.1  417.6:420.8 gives 0.22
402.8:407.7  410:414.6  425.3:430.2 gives 0.31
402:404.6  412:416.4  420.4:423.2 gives 0.06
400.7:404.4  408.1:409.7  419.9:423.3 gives 0.19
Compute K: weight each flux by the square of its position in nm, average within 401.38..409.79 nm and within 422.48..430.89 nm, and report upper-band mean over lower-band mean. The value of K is 1.1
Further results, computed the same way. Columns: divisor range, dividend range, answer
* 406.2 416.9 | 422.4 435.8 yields 1.09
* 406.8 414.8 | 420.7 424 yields 1.14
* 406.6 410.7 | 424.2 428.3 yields 1.18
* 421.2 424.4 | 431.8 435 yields 0.95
